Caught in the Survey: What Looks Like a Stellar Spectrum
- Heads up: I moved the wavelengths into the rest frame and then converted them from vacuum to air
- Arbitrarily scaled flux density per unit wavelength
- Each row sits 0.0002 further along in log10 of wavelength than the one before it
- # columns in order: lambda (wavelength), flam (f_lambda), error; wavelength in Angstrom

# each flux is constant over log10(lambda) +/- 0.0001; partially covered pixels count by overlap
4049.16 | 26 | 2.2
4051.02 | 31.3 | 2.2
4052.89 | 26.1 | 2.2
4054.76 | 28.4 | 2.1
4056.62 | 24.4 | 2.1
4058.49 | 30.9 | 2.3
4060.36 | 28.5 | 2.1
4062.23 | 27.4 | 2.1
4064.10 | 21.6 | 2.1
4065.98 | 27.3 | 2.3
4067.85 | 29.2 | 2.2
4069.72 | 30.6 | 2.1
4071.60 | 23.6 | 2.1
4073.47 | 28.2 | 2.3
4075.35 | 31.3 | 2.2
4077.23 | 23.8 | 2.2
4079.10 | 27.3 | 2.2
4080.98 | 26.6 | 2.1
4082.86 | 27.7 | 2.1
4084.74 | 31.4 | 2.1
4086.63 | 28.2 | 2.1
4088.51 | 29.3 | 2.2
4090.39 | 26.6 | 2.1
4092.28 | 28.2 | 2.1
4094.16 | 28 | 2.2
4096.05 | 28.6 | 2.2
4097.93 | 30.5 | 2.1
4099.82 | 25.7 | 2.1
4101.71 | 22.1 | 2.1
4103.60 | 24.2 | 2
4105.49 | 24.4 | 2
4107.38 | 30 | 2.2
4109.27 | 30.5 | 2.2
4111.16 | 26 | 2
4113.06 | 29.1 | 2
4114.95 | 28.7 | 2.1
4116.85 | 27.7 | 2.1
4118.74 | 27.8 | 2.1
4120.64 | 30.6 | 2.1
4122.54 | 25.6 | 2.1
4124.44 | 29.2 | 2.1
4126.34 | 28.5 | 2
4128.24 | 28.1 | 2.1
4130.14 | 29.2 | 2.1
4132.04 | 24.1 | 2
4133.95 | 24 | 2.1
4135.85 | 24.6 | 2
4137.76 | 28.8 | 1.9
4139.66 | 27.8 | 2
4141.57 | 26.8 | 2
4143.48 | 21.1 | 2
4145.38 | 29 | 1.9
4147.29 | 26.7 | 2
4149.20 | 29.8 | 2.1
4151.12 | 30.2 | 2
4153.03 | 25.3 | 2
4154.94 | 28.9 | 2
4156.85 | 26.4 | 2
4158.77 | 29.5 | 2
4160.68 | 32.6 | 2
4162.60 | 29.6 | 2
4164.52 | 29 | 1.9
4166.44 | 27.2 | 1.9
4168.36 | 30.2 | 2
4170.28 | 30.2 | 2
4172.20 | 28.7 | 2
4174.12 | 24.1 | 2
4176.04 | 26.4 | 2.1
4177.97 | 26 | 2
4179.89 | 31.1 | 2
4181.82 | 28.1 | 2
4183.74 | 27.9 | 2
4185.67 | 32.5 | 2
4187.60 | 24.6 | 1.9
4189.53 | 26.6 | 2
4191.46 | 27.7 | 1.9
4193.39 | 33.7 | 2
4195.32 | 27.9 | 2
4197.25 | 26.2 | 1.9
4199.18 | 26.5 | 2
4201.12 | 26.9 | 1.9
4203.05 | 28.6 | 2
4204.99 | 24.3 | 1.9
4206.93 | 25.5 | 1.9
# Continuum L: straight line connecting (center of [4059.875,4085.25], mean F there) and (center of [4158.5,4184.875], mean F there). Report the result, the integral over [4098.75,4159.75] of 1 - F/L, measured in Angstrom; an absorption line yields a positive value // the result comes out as 1.9 Angstrom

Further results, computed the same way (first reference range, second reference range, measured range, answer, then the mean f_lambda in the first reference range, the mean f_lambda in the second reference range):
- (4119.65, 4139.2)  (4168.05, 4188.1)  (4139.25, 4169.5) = -0.4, 27.3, 28.2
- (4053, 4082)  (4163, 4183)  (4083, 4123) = -0.4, 27.2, 28.1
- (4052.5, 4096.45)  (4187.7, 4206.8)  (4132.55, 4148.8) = 0.8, 27.6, 27.4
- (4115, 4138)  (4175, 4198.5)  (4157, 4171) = -0.8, 27.3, 28.2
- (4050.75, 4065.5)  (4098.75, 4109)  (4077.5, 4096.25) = -1.3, 27.1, 25.7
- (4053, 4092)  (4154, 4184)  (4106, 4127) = -0.3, 27.6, 28.5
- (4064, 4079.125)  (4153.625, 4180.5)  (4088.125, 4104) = 0.3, 27.3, 28.5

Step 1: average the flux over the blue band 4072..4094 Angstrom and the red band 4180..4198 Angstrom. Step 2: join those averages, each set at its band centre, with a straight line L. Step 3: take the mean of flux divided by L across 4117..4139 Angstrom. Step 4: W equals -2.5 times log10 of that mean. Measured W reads 0.03 mag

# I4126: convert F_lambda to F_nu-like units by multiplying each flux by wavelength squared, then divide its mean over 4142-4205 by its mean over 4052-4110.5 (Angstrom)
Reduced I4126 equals 1.07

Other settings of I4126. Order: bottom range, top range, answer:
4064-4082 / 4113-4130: 1.07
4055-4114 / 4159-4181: 1.09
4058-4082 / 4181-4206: 1.08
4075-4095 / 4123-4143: 0.99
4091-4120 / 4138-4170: 1.05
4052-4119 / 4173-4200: 1.06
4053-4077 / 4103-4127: 1.04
